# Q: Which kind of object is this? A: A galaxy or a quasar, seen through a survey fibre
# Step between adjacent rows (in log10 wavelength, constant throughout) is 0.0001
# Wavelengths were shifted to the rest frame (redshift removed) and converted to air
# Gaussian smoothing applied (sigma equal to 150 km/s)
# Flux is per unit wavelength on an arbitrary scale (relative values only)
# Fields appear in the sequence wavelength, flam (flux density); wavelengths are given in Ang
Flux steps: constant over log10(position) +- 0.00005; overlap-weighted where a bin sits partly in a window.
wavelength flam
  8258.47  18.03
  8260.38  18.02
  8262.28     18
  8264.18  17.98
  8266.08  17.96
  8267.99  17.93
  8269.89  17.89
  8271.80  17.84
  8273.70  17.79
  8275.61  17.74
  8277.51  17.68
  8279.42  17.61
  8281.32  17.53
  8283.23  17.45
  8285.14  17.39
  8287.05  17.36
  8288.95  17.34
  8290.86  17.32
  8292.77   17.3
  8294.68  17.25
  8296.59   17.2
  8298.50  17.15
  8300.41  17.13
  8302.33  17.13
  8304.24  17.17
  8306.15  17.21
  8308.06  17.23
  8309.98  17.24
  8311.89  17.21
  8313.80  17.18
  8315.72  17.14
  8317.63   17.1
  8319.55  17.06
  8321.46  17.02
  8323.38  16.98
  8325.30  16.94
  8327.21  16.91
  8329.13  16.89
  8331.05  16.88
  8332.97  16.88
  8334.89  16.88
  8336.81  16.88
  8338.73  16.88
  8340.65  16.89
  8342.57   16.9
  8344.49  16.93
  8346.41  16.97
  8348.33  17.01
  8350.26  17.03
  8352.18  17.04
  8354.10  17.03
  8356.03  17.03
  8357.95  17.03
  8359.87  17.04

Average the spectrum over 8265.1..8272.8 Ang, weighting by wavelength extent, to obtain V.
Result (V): 17.9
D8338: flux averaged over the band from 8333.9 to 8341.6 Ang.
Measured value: 16.9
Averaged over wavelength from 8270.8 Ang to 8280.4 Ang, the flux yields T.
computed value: 17.7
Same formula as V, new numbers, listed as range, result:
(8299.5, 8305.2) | 17.1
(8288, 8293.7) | 17.3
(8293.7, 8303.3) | 17.2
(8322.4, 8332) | 16.9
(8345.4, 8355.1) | 17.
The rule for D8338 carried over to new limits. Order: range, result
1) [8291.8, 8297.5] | 17.2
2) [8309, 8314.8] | 17.2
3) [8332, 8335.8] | 16.9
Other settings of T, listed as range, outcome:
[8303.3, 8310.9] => 17.2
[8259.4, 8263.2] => 18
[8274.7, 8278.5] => 17.7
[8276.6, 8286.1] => 17.5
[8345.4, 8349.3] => 17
